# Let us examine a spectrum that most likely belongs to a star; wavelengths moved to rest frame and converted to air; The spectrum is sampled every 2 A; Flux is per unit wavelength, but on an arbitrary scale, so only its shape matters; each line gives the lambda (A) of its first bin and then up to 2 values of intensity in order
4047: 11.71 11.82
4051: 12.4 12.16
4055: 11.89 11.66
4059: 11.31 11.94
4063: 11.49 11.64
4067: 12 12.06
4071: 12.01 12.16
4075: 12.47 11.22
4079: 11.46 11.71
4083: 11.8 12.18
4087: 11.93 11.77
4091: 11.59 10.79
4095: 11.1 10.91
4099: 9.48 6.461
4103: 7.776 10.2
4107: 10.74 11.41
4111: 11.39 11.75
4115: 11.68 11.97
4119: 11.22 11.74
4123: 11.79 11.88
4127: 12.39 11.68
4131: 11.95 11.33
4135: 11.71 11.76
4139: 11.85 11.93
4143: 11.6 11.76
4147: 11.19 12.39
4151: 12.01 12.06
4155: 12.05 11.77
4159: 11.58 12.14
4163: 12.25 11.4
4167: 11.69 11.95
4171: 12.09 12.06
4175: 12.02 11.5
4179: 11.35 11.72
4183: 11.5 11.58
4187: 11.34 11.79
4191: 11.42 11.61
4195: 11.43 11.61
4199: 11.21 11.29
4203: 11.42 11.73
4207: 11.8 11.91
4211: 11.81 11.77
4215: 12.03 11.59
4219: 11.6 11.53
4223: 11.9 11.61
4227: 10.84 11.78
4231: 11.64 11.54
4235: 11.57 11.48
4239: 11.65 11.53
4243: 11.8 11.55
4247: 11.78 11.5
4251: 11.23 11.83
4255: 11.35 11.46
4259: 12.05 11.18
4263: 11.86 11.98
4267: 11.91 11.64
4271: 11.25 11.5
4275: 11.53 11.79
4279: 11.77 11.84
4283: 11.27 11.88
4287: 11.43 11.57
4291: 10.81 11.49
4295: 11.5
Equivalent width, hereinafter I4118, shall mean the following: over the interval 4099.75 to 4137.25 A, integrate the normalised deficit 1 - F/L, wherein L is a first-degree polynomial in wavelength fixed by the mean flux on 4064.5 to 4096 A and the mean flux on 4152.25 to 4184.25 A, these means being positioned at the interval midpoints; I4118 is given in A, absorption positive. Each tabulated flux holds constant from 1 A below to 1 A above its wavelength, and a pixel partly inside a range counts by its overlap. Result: 2.24 A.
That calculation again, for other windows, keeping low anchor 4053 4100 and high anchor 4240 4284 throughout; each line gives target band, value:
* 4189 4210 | 0.1 A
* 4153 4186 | -0.5 A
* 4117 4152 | -0.5 A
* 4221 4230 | 0.1 A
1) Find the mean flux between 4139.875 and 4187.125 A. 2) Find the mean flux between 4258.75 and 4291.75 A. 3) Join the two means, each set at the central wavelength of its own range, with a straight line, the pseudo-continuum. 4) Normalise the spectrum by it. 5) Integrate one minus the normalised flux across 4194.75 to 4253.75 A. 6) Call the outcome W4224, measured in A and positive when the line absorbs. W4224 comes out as 0.5 A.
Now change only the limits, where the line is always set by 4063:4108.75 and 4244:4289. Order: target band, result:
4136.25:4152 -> -0.8 A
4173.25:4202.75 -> -0.4 A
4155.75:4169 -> -0.6 A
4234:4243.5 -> -0.1 A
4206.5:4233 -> -0.4 A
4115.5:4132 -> -0.9 A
